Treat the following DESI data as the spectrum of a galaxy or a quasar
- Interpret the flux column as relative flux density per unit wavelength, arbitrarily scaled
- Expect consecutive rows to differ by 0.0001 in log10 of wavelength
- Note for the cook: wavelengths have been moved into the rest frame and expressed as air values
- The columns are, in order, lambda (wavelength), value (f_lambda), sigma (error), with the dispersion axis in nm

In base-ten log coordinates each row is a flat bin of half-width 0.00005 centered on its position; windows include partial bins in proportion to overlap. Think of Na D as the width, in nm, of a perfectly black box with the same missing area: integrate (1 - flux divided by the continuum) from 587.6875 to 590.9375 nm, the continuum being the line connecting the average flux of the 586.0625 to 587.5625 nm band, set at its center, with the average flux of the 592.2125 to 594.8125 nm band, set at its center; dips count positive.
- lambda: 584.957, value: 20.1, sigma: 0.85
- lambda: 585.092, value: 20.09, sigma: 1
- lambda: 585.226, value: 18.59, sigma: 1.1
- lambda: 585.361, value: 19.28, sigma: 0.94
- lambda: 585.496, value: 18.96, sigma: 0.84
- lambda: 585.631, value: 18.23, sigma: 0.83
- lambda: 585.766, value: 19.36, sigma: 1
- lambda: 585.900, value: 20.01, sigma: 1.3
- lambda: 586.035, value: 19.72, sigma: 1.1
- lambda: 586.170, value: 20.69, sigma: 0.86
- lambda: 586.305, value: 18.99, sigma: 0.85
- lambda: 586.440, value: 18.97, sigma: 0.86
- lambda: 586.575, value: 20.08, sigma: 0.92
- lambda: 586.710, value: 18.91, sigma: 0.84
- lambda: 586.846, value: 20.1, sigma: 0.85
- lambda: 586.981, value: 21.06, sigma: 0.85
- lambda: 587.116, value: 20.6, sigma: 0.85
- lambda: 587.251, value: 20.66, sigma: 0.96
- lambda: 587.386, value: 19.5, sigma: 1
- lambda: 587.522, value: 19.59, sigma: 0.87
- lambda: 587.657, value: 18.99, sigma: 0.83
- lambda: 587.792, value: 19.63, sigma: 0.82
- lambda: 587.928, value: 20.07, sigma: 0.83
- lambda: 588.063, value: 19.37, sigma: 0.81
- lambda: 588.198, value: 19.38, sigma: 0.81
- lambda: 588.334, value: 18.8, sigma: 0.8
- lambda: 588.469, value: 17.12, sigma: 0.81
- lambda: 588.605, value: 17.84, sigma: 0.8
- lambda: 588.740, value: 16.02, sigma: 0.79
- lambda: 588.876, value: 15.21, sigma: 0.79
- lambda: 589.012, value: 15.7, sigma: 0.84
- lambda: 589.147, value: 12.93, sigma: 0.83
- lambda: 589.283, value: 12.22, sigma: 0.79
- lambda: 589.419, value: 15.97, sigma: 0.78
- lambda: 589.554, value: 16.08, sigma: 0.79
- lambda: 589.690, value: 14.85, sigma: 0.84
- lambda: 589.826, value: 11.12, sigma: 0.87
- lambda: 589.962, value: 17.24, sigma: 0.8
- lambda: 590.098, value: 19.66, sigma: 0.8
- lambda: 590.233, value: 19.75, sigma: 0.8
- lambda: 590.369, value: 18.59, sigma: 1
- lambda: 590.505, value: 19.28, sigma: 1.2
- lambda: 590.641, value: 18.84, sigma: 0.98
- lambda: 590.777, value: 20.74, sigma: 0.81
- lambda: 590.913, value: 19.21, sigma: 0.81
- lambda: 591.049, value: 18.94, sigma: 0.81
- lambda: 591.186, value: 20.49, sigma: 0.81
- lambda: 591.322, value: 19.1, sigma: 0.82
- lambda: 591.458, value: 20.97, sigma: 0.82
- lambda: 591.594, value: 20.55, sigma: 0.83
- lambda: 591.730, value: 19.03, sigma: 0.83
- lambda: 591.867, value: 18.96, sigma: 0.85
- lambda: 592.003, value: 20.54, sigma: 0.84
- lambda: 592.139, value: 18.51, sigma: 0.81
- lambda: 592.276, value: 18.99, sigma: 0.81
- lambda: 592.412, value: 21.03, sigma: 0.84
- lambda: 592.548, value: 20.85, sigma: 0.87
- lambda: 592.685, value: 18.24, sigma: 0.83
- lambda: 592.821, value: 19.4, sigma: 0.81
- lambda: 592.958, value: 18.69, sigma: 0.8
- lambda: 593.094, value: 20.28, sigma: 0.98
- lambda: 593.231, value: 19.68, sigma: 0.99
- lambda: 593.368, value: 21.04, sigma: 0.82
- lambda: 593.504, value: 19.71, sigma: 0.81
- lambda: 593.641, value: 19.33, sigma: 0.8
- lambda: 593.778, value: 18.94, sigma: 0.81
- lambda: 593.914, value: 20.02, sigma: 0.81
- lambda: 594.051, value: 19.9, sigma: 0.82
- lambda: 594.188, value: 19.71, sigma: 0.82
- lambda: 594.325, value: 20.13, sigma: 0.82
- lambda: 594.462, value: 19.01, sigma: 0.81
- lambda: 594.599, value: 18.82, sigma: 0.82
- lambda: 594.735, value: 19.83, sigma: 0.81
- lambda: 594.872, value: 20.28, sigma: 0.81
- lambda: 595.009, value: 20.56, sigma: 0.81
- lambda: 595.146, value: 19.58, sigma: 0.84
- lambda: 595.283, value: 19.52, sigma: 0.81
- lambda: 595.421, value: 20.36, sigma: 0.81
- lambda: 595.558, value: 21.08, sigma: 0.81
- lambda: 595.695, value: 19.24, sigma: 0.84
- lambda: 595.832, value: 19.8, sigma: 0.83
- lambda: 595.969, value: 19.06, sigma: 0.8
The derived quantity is 0.41 nm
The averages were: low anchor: 19.9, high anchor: 19.7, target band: 17.3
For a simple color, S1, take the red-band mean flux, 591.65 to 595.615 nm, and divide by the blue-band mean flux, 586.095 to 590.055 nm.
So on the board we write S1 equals 1.1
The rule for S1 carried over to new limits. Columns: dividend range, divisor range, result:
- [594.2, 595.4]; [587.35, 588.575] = 1.03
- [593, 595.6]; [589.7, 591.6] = 1.06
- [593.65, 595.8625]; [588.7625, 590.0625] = 1.34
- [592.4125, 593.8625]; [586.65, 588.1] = 0.99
